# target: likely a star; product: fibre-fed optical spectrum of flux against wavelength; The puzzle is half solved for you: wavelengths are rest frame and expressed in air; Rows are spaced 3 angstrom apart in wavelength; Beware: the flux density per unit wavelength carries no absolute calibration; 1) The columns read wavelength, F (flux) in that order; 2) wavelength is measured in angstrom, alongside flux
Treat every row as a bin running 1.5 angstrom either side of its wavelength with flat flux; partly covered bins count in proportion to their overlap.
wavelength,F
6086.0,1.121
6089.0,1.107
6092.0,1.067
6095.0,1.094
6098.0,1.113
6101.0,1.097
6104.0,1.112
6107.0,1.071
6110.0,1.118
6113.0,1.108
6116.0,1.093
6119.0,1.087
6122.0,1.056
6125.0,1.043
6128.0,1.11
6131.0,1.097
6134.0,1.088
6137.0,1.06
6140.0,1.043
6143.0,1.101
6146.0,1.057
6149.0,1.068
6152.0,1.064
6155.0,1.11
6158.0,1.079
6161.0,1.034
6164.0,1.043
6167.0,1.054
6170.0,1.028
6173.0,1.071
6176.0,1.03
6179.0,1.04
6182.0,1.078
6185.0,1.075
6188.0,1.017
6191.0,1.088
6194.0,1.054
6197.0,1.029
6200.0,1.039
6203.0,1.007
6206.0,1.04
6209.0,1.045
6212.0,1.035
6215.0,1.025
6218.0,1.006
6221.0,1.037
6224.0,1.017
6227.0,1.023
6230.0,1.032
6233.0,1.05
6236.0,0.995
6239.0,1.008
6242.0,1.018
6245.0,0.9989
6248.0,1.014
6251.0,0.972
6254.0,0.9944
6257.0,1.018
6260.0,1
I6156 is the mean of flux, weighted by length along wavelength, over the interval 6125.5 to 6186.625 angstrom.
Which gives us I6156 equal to 1.07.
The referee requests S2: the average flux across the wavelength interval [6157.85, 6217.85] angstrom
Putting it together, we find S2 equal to 1.04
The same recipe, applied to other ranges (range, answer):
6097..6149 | 1.08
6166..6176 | 1.05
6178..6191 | 1.06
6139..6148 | 1.07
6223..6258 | 1.01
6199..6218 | 1.03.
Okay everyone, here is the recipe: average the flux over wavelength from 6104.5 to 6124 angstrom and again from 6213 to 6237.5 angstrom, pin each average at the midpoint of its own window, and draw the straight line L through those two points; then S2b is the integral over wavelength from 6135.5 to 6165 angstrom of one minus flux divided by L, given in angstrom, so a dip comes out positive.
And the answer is 0.0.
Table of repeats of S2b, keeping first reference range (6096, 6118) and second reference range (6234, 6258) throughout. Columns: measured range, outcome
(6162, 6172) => 0.2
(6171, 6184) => 0.0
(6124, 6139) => 0.1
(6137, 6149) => 0.1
